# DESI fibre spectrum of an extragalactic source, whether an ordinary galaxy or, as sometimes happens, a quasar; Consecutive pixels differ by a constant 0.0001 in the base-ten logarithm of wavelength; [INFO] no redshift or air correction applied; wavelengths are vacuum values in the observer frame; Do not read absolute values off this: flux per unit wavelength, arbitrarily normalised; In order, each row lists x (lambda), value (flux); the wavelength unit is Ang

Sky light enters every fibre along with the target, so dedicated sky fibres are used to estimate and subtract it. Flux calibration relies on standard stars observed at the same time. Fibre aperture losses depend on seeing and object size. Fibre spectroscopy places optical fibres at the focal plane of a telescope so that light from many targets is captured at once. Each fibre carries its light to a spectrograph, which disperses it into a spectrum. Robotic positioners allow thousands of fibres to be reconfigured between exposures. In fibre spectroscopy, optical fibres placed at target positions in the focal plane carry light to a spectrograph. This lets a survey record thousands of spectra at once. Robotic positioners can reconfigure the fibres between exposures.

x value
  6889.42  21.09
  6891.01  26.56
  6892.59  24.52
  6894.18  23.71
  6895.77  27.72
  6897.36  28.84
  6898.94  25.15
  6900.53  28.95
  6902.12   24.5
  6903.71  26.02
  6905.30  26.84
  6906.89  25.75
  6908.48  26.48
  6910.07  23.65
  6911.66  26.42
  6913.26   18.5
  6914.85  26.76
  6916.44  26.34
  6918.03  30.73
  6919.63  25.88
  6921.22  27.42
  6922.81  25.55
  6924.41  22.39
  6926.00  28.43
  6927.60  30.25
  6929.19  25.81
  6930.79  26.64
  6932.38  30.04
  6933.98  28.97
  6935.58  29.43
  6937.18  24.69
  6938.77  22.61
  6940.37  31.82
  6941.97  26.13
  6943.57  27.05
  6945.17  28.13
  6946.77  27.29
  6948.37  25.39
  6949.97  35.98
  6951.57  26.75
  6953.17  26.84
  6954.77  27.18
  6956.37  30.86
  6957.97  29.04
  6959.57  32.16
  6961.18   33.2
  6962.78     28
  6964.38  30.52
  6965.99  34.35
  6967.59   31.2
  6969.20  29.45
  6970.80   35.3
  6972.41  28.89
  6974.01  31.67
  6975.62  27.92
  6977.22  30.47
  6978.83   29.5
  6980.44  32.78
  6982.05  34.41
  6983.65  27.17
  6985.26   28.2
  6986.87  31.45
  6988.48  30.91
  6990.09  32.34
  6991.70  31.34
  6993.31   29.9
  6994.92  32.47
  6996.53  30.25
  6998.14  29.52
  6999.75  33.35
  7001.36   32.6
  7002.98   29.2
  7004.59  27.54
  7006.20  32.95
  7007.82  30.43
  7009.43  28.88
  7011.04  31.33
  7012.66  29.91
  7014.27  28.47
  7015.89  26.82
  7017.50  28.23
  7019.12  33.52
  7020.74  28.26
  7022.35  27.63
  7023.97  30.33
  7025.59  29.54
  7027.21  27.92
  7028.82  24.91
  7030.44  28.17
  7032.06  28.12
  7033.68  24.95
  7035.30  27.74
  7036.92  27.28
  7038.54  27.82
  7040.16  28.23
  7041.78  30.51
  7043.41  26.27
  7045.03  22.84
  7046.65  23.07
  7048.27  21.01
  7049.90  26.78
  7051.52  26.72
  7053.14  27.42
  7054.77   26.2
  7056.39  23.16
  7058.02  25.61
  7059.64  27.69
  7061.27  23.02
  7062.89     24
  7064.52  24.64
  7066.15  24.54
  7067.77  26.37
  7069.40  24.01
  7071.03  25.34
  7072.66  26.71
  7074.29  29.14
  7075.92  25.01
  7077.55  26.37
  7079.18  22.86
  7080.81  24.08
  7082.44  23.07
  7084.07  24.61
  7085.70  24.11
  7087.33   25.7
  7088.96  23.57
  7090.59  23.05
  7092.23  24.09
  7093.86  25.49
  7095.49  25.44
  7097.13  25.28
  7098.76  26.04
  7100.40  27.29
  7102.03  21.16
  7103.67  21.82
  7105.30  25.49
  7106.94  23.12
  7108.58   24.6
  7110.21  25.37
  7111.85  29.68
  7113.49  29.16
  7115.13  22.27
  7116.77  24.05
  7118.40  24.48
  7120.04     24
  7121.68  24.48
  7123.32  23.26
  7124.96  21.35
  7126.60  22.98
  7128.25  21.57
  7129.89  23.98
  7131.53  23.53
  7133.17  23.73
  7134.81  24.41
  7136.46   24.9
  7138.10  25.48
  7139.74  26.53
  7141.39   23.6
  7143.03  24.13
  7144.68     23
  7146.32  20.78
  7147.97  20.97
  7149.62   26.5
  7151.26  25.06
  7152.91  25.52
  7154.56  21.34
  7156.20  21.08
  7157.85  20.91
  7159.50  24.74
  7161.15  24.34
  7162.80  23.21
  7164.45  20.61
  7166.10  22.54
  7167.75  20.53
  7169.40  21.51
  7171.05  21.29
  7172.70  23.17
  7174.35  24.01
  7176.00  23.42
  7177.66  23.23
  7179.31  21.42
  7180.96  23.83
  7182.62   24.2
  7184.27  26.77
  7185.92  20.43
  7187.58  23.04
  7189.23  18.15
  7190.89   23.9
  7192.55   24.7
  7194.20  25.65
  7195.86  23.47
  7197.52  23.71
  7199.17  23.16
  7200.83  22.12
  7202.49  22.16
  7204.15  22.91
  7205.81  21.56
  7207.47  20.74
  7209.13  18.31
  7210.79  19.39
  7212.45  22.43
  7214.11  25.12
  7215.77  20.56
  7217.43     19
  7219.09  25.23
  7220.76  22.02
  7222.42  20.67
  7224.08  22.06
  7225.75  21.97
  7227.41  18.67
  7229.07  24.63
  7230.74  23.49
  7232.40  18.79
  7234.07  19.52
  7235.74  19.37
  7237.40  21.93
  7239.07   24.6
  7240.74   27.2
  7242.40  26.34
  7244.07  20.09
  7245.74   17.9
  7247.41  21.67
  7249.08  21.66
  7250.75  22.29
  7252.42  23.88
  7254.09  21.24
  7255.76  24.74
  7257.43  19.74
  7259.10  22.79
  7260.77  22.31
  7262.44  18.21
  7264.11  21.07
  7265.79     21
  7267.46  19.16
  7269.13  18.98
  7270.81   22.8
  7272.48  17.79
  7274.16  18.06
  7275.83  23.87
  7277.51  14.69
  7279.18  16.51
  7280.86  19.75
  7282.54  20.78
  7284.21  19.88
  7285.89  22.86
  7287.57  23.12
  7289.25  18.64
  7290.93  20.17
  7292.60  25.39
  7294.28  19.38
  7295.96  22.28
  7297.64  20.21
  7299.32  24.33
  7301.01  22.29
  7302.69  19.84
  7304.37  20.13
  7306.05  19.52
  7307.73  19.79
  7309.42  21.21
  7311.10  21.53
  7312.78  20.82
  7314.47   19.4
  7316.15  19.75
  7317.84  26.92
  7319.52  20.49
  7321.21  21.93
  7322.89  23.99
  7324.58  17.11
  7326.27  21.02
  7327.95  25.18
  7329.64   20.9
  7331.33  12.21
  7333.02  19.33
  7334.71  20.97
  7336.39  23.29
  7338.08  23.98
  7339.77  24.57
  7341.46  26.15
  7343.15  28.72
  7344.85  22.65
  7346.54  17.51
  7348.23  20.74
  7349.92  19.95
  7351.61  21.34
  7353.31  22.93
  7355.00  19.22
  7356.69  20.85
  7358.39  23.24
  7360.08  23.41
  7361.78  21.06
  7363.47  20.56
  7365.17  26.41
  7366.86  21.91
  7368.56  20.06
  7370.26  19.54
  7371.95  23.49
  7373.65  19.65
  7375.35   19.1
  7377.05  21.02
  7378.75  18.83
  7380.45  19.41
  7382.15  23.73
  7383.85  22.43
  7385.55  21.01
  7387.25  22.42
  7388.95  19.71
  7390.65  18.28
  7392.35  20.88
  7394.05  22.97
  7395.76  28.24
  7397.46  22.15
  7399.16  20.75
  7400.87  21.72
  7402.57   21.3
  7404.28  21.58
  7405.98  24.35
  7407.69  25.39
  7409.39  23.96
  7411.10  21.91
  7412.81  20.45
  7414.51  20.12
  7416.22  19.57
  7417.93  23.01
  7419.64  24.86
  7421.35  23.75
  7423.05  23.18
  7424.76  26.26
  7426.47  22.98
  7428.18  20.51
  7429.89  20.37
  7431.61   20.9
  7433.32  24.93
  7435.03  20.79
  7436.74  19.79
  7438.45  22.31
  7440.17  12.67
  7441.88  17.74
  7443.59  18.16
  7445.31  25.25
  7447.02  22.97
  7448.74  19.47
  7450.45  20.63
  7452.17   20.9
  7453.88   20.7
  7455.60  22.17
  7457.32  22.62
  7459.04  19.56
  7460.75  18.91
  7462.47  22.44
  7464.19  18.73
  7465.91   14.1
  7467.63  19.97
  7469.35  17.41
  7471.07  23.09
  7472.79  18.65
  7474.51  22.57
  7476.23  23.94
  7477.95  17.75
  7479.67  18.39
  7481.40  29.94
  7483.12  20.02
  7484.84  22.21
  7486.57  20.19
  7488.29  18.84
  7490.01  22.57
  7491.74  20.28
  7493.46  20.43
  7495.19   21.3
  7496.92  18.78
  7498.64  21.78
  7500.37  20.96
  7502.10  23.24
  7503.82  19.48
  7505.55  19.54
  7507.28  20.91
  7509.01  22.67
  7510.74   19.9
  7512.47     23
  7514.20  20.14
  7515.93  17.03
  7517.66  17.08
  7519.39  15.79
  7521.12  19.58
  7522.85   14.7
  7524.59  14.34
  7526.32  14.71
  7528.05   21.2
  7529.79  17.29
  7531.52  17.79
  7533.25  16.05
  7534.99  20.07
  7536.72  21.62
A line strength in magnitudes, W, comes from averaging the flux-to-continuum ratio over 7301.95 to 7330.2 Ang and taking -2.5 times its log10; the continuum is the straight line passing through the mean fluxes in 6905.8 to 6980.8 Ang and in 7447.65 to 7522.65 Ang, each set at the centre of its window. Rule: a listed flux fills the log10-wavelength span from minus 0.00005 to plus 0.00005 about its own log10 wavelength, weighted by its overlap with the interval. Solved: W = 0.08 mag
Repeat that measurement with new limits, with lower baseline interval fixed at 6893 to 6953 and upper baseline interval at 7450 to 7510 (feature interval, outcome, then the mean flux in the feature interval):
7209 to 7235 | 0.102 mag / 21.4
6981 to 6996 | -0.184 mag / 30.9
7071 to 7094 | 0.010 mag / 24.8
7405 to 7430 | -0.067 mag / 22.8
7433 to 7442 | 0.087 mag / 19.6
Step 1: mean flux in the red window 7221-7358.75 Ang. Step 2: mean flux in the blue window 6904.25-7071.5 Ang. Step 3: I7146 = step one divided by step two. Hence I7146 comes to 0.76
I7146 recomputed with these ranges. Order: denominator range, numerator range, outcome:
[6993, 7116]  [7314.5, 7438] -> 0.82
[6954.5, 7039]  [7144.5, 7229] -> 0.75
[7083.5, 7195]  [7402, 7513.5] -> 0.89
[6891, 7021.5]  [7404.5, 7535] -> 0.71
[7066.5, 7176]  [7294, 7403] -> 0.89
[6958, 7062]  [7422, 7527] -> 0.70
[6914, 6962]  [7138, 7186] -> 0.83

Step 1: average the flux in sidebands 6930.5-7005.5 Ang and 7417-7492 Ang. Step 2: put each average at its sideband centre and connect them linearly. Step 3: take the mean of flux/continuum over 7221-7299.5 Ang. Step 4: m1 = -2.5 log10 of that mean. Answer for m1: 0.16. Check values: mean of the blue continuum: 29.8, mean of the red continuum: 21.1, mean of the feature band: 21.2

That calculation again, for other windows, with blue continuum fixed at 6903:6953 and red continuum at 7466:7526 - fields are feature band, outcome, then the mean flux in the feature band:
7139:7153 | 0.02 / 23.9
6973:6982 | -0.17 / 30.8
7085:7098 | 0.01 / 24.6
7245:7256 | 0.06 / 21.8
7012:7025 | -0.13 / 29.1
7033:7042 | -0.08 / 27.6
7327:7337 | 0.09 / 20.3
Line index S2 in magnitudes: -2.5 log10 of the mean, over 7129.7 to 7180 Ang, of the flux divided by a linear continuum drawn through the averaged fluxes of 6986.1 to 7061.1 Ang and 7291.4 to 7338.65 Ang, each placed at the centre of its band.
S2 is 0.09 mag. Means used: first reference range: 28.4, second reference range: 21.2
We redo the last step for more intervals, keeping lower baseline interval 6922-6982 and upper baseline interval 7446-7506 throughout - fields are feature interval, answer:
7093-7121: 0.07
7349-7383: 0.06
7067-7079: 0.05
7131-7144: 0.07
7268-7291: 0.20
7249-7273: 0.14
